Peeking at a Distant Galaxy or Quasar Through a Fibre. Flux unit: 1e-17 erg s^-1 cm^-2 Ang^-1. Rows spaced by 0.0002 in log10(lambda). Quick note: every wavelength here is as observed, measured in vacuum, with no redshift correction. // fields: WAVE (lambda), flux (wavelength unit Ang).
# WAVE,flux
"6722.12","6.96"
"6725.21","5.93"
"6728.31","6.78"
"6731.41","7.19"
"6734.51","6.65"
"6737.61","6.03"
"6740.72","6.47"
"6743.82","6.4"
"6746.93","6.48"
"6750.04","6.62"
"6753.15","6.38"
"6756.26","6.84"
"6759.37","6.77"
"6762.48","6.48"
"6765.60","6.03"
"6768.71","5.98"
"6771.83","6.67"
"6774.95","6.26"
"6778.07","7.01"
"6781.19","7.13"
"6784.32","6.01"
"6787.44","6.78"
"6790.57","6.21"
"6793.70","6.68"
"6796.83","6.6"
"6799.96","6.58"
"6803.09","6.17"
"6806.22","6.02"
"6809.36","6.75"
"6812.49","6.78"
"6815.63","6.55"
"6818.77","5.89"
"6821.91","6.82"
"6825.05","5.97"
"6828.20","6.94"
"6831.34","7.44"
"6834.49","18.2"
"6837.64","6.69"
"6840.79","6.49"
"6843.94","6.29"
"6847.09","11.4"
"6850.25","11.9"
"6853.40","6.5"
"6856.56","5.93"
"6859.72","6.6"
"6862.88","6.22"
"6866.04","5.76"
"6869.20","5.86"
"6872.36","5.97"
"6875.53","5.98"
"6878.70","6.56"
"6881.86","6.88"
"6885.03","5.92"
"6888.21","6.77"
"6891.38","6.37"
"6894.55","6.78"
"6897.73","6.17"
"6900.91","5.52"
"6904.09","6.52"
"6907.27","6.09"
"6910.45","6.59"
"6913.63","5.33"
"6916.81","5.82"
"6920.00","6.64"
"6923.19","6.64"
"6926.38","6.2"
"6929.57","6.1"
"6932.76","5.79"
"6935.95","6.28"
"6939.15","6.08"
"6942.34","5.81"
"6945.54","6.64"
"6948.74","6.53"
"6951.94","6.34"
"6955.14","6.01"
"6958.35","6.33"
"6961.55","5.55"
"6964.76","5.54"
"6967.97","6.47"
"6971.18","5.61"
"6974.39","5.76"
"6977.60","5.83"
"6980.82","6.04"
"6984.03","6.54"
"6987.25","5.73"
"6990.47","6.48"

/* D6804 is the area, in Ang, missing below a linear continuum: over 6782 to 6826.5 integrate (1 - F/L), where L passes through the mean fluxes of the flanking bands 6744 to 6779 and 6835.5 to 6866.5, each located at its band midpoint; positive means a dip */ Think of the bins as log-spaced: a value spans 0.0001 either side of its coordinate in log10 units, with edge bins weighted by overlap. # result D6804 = 3.8 Ang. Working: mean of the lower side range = 6.49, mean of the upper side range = 7.63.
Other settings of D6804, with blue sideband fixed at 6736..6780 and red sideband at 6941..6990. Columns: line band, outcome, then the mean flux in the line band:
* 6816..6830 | -0.2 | 6.44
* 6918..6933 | -0.4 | 6.3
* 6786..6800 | -0.4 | 6.56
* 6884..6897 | -0.5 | 6.46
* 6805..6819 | -0.2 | 6.46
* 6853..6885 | 0.2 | 6.2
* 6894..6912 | -0.2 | 6.25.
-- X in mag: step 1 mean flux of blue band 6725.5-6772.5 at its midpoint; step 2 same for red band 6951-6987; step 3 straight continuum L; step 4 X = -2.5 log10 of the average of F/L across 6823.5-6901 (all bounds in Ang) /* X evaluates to -0.166 mag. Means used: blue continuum 6.5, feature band 7.27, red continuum 5.98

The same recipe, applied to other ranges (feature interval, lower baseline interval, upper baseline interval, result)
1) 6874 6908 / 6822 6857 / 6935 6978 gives 0.18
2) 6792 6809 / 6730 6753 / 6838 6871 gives 0.08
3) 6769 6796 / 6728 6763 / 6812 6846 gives 0.08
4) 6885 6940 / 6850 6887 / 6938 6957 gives 0.02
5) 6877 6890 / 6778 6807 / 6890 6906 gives -0.04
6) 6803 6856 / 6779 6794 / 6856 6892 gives -0.22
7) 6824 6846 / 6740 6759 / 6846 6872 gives -0.17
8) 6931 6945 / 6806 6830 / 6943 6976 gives 0.02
